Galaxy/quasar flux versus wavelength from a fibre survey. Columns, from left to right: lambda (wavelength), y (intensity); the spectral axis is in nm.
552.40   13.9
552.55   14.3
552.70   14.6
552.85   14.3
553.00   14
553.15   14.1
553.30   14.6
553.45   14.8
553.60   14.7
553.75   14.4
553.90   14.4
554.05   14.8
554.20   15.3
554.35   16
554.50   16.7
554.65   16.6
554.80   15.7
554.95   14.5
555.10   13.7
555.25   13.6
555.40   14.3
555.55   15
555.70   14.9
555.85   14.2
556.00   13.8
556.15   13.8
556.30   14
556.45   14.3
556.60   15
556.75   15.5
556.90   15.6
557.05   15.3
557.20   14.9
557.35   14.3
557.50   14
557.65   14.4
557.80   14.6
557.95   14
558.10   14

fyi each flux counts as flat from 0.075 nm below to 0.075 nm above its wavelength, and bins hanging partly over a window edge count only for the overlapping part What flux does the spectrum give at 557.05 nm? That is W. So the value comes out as 15.3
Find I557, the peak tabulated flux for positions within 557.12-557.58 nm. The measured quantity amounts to 14.9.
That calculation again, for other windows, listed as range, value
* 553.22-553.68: 14.8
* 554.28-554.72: 16.7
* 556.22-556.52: 14.3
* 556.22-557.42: 15.6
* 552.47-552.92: 14.6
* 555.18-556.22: 15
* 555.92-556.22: 13.8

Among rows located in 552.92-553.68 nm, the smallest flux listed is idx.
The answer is 14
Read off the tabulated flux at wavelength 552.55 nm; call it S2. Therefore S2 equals 14.3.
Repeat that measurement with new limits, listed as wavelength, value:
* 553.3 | 14.6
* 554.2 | 15.3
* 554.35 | 16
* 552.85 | 14.3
